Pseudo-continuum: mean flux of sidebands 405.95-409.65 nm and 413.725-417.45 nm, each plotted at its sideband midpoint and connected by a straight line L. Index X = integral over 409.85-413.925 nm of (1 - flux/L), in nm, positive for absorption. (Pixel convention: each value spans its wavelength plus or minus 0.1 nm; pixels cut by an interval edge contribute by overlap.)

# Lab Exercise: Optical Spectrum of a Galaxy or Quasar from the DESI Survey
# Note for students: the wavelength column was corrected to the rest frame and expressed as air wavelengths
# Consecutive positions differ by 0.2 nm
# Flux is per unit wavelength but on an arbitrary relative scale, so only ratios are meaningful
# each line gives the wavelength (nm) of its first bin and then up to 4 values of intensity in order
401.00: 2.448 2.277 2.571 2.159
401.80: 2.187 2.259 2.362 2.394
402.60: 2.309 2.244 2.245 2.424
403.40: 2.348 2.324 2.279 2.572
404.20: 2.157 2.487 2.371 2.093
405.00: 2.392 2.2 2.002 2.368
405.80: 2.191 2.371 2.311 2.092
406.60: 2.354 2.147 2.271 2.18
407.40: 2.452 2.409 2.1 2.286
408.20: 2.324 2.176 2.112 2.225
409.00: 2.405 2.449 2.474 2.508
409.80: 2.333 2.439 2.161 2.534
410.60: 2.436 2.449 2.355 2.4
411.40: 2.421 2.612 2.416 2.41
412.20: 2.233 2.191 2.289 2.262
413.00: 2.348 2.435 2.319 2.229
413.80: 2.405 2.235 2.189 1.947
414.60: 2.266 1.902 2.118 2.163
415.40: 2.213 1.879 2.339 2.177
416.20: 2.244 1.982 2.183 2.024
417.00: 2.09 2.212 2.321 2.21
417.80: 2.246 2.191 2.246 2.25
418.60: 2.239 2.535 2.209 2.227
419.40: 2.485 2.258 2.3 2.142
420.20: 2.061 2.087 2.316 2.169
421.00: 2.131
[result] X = -0.273 nm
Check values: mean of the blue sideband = 2.29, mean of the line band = 2.37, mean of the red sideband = 2.15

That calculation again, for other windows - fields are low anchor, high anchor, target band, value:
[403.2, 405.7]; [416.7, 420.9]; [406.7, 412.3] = -0.17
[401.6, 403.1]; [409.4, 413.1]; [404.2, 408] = 0.09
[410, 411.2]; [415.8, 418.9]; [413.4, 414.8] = 0.06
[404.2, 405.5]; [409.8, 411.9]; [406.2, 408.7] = 0.08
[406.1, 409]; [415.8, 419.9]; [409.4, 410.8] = -0.10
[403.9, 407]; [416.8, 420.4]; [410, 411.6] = -0.11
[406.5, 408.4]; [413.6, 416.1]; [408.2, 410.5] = -0.10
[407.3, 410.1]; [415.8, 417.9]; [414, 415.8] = 0.09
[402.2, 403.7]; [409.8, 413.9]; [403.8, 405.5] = 0.04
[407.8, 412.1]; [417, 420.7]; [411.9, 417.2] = 0.26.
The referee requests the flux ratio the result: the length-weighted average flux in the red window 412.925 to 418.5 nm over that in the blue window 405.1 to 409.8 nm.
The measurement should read 0.96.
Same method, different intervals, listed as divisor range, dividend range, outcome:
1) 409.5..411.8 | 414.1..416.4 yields 0.88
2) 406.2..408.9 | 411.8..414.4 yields 1.02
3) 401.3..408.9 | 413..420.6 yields 0.97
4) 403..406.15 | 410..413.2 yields 1.03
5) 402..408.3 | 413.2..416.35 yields 0.95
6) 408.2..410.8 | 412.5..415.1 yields 0.94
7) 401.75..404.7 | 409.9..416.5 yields 0.97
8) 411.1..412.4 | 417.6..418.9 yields 0.95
